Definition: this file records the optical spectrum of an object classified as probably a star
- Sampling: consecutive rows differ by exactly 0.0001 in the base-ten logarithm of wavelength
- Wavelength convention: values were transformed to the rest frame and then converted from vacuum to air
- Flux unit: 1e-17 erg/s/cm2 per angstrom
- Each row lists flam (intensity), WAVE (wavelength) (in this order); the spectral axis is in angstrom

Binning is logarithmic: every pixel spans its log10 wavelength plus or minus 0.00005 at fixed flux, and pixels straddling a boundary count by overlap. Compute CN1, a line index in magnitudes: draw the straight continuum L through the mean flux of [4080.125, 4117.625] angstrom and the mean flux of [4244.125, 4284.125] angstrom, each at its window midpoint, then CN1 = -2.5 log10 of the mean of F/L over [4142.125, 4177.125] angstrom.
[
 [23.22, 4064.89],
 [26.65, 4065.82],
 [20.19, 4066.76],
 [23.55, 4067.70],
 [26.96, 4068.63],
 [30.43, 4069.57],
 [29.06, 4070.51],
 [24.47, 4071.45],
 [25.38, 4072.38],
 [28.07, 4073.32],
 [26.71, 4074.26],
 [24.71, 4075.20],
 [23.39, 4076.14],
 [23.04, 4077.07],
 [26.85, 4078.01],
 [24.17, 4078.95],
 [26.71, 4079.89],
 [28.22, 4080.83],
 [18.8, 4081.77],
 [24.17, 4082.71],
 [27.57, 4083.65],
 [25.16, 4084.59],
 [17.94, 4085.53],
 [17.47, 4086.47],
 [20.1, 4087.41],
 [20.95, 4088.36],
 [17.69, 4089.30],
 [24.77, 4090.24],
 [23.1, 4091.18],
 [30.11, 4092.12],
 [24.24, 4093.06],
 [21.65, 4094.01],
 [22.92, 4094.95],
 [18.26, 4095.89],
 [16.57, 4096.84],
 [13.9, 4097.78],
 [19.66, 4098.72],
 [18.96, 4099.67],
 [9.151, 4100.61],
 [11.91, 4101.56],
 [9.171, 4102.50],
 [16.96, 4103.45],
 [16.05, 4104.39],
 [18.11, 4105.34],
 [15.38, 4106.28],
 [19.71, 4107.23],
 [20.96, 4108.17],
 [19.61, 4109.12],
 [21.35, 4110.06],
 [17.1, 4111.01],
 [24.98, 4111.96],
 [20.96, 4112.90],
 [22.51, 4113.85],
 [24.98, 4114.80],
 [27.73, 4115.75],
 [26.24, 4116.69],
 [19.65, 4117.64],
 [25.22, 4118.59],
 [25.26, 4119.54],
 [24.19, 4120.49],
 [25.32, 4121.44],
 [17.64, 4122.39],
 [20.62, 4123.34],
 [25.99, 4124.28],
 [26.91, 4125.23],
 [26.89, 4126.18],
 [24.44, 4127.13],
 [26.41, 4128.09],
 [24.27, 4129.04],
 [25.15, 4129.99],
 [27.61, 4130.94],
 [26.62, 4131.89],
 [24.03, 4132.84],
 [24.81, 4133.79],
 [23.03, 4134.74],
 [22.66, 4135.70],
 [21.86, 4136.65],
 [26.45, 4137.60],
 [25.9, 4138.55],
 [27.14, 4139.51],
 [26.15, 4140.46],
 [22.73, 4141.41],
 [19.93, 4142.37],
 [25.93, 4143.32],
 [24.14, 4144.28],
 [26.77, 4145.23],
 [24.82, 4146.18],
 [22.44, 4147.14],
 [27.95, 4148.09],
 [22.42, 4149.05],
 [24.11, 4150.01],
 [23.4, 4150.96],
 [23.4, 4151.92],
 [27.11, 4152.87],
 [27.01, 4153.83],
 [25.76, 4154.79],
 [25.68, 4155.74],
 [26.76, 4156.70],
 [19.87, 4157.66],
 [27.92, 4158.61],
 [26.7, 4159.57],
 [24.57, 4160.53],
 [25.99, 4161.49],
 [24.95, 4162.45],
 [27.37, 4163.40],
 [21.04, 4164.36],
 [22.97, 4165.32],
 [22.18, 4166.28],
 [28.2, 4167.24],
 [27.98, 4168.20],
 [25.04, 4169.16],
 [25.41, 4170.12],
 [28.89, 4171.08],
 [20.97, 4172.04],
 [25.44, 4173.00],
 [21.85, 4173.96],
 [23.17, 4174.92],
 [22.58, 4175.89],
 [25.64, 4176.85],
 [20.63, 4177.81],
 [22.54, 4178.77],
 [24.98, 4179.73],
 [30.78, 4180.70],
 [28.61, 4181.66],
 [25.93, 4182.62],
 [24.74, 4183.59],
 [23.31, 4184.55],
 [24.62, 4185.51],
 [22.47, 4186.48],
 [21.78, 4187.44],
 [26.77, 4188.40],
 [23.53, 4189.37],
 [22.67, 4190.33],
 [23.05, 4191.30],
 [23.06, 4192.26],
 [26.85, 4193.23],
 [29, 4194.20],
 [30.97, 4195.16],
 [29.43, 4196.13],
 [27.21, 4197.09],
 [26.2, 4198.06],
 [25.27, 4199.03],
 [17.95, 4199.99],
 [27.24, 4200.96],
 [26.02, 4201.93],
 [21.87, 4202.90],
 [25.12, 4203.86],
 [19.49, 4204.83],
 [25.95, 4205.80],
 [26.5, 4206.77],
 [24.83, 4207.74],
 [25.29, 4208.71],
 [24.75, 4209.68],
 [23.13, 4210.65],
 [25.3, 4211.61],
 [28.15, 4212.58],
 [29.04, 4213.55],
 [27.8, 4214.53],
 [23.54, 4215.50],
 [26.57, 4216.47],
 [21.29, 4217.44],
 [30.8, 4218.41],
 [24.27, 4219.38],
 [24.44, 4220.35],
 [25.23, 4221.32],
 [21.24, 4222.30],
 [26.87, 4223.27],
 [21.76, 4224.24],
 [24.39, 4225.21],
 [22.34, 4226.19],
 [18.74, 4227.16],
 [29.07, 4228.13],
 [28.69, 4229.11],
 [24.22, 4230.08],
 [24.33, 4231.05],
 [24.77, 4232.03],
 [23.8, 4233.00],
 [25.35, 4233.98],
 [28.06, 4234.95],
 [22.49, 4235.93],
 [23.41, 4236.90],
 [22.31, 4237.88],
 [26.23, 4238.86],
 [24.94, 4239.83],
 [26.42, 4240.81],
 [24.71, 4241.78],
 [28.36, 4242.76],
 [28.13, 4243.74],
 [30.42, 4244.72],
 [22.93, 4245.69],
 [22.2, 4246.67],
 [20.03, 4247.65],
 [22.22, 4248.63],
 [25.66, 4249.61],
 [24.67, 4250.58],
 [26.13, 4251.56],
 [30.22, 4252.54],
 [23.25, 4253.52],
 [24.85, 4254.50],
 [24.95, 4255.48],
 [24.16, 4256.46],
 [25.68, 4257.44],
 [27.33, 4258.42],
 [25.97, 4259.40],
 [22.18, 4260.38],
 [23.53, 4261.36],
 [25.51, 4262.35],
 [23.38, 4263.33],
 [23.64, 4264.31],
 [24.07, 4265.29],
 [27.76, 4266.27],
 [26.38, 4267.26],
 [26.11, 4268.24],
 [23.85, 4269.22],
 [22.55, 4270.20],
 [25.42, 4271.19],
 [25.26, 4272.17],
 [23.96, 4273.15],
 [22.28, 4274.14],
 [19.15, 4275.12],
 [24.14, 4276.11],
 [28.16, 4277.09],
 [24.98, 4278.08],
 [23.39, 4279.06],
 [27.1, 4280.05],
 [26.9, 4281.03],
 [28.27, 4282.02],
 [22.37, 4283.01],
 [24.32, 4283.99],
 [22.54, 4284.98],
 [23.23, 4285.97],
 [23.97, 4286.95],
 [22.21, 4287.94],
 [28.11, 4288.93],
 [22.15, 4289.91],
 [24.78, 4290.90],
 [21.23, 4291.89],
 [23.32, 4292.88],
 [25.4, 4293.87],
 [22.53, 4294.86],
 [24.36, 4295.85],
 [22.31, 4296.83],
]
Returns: -0.13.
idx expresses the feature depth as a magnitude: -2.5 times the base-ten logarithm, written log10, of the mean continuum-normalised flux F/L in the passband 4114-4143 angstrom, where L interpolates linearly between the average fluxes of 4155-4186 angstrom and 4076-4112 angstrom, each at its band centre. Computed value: -0.10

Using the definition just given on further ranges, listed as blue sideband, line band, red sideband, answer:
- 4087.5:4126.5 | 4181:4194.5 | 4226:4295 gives -0.09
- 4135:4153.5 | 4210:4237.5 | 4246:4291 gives -0.02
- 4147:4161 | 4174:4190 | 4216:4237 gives 0.02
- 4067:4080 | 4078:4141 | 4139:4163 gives 0.15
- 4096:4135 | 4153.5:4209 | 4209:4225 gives -0.05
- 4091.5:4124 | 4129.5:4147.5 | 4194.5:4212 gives -0.13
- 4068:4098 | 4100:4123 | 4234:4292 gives 0.19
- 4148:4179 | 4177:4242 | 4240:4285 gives -0.01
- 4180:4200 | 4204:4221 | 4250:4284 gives 0.00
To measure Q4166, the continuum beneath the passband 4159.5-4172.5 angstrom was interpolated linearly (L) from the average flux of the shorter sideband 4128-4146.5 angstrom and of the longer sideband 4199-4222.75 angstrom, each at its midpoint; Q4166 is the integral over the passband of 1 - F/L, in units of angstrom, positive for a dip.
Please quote -0.2 angstrom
